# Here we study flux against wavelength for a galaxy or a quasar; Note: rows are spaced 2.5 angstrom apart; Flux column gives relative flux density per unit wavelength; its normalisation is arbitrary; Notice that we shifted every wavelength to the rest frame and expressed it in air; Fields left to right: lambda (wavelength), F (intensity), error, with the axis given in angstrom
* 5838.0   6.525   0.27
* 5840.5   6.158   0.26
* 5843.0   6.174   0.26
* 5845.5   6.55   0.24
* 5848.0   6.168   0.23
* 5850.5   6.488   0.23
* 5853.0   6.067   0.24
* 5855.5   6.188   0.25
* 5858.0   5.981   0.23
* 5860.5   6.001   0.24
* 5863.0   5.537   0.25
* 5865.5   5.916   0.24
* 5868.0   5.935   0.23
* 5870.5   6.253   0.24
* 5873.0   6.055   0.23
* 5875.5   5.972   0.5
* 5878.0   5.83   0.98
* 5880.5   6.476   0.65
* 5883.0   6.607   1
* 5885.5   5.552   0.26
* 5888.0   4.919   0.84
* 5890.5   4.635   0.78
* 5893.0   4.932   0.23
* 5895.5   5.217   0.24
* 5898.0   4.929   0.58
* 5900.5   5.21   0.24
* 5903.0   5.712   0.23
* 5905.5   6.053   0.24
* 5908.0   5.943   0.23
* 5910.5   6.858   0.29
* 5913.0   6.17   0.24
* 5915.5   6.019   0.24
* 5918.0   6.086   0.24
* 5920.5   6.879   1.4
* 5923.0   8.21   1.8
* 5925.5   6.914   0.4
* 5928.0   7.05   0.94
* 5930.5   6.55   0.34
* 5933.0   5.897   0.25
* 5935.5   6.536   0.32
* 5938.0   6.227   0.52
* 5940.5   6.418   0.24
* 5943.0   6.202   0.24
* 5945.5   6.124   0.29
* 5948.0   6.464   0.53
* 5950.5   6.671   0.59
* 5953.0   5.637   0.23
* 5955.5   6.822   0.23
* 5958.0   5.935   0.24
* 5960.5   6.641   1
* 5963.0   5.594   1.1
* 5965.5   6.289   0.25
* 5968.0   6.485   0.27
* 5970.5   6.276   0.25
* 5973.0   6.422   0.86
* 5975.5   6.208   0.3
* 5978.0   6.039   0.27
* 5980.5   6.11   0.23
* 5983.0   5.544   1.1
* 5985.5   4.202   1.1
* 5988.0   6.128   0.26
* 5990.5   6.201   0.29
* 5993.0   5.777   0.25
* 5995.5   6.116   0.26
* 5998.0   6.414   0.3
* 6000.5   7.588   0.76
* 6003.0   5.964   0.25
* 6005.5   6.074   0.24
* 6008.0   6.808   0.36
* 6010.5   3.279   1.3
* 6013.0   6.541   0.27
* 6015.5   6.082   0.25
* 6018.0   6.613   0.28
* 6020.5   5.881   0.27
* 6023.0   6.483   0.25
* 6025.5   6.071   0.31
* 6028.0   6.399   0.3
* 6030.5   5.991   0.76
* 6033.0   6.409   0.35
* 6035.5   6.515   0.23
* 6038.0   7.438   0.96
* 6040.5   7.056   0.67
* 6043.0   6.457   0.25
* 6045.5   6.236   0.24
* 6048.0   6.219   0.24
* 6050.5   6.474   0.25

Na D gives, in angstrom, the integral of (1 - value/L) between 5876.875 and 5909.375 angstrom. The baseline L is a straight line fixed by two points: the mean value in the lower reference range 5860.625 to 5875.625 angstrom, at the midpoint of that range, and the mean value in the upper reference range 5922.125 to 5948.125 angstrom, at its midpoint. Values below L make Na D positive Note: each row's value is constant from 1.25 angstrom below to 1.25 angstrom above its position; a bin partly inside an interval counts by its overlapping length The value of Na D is 3.4 angstrom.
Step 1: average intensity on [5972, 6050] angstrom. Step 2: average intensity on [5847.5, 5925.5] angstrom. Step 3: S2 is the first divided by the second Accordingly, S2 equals 1.0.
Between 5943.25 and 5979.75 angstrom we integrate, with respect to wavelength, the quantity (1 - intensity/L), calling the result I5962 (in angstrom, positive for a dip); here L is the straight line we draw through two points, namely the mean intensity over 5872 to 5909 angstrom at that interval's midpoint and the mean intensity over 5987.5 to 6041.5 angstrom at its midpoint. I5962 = -1.7 angstrom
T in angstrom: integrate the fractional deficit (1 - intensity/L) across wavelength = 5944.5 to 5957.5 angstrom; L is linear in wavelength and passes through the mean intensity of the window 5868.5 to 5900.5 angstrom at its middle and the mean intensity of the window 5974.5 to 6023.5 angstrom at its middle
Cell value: -1.1 angstrom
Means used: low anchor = 5.61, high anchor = 5.99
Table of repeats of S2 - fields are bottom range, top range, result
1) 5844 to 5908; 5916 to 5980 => 1.10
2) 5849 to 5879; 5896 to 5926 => 1.03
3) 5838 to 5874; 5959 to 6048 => 1.01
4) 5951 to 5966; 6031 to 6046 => 1.08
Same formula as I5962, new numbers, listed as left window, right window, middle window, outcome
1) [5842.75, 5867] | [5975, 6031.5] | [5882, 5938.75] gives 0.3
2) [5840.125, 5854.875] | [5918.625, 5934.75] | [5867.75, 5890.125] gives 2.1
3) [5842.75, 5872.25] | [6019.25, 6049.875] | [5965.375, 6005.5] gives 1.5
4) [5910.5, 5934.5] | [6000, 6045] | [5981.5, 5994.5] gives 1.7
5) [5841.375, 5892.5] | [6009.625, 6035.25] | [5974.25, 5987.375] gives 0.8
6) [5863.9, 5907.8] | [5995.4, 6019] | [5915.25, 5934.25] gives -3.0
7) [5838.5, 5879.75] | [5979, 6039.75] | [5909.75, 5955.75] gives -3.0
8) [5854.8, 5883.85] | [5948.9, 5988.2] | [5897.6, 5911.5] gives 0.6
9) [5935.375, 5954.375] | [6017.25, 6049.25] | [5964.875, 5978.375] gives 0.0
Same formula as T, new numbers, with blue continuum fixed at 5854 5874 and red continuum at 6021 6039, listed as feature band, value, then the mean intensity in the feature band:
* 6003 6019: 1.2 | 5.89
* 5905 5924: -1.2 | 6.52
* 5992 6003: -0.1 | 6.43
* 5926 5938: -0.7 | 6.5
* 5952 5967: 0.2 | 6.17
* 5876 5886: -0.2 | 6.15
